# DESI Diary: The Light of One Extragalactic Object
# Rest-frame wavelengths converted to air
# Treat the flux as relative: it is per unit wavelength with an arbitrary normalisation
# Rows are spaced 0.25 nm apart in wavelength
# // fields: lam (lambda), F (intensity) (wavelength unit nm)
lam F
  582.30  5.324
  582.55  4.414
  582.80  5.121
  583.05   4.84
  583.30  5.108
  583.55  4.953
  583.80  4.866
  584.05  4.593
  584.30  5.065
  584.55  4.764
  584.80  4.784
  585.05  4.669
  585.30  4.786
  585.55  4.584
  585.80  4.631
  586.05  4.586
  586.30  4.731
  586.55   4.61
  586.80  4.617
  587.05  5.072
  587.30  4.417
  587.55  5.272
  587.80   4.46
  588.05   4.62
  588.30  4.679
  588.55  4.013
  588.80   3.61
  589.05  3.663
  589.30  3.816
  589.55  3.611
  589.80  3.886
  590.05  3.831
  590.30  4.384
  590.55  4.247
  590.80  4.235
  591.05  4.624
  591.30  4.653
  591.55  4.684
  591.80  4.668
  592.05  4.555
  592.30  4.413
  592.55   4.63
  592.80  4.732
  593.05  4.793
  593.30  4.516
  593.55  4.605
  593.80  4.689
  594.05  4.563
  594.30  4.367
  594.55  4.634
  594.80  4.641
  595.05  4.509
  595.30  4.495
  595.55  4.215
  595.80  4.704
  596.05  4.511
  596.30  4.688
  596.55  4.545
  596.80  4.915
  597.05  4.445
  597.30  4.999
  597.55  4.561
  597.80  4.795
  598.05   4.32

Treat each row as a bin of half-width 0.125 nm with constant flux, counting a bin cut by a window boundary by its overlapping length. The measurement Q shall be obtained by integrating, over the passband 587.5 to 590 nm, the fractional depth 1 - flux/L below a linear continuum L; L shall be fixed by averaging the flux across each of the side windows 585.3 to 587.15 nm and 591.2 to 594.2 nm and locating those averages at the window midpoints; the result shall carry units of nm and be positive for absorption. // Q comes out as 0.29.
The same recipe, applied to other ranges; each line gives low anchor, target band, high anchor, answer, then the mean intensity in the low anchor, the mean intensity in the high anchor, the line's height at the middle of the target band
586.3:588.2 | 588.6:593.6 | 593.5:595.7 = 0.343 nm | 4.72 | 4.52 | 4.62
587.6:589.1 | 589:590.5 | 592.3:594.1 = 0.162 nm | 4.25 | 4.63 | 4.36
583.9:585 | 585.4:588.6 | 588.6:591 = -0.196 nm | 4.79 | 3.95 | 4.39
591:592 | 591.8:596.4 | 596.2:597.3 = 0.096 nm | 4.65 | 4.69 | 4.67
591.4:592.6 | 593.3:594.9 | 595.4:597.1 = 0.002 nm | 4.59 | 4.58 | 4.58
